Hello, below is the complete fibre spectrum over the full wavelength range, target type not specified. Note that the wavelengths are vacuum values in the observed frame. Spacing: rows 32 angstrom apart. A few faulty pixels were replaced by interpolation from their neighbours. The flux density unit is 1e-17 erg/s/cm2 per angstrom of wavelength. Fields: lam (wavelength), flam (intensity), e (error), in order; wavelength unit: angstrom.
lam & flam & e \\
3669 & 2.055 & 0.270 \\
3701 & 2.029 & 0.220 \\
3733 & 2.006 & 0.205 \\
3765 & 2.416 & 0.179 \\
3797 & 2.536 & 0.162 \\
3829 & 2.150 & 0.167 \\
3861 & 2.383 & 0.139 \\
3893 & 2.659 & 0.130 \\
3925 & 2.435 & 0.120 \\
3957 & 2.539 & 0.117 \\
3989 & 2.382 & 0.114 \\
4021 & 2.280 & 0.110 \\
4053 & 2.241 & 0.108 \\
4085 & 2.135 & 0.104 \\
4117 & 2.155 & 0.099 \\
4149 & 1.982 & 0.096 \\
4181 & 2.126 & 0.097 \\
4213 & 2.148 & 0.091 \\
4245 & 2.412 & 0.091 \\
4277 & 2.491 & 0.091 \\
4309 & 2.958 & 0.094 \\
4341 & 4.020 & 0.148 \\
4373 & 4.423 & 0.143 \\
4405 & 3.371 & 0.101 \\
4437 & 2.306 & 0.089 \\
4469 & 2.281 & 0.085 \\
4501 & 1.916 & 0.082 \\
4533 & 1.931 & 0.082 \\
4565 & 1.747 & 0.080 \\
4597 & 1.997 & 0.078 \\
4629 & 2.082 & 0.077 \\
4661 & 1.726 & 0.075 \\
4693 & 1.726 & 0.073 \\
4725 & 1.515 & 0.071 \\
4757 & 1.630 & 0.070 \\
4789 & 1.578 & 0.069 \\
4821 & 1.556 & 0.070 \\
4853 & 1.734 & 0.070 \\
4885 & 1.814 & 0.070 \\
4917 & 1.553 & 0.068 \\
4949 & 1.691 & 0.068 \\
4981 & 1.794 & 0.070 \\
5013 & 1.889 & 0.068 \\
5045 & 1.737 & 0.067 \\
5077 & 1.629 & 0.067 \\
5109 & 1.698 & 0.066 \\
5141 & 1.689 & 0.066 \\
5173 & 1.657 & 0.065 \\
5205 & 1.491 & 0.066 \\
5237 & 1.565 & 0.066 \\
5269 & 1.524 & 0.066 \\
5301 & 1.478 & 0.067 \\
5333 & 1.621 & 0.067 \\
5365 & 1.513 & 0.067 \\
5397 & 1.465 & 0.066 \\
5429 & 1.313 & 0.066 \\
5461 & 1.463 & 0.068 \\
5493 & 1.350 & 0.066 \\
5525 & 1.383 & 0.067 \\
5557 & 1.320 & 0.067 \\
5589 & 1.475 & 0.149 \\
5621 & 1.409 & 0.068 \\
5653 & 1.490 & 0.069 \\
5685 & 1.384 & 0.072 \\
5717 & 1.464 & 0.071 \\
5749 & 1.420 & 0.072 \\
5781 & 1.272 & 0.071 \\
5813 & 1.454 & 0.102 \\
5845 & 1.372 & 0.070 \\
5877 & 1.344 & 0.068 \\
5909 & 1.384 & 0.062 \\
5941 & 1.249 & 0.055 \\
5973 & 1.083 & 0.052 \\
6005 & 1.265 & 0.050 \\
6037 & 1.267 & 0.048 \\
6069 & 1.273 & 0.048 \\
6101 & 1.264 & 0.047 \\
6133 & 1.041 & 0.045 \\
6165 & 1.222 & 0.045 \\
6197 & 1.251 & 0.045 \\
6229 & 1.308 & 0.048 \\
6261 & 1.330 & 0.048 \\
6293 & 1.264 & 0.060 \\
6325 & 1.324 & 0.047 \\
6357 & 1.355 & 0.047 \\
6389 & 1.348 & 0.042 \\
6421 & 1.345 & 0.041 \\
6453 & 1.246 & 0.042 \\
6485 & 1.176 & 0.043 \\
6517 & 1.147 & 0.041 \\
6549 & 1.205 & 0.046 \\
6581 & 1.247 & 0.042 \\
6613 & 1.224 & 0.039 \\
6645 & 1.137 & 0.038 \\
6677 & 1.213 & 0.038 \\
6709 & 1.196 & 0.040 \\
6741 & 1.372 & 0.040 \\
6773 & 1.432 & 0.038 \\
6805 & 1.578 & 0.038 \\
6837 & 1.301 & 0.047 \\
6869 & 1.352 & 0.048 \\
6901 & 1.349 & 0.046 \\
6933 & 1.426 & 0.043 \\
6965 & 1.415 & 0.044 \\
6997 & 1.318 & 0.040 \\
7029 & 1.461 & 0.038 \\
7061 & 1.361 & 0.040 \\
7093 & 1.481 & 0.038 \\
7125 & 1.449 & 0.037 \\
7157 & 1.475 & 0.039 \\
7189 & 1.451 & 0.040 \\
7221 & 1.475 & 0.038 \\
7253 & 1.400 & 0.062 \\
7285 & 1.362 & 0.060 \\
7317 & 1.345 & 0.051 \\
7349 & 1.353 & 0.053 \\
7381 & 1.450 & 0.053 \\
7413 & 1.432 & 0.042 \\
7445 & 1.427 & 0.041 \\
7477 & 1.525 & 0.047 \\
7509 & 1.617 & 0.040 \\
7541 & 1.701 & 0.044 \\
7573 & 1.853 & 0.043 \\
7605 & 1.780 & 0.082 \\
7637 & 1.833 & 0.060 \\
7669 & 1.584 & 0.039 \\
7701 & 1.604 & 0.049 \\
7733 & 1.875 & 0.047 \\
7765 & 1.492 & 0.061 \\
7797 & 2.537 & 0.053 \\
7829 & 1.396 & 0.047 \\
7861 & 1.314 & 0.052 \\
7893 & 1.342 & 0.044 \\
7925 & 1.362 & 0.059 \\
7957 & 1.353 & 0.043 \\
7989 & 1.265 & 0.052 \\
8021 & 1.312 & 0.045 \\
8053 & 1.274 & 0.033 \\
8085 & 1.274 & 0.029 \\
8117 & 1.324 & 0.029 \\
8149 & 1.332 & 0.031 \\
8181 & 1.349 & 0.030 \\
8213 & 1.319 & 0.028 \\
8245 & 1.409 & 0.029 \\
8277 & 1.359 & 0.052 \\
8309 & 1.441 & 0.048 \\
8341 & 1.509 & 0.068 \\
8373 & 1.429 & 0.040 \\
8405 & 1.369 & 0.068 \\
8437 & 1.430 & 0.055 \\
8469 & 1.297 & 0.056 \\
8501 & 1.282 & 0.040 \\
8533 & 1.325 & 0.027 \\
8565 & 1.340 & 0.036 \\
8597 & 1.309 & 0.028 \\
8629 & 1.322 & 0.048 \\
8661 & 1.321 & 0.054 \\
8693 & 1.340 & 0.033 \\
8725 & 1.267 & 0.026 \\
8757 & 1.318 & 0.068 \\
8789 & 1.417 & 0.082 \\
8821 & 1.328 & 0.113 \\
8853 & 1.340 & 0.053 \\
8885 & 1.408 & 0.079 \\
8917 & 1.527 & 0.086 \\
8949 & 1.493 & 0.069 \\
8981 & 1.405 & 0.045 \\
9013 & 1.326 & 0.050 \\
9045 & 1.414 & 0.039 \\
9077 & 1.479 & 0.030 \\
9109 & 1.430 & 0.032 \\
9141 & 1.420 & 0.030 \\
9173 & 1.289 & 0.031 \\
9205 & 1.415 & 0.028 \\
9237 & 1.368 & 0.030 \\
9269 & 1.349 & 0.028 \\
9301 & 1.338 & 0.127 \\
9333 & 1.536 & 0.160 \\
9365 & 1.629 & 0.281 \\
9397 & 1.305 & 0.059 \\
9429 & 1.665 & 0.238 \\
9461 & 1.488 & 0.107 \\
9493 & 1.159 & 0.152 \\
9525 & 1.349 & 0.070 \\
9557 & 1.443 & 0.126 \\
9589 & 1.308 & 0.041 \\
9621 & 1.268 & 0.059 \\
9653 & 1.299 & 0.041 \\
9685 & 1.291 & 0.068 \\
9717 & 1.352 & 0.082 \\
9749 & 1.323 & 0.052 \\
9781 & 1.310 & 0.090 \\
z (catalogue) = 0.557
